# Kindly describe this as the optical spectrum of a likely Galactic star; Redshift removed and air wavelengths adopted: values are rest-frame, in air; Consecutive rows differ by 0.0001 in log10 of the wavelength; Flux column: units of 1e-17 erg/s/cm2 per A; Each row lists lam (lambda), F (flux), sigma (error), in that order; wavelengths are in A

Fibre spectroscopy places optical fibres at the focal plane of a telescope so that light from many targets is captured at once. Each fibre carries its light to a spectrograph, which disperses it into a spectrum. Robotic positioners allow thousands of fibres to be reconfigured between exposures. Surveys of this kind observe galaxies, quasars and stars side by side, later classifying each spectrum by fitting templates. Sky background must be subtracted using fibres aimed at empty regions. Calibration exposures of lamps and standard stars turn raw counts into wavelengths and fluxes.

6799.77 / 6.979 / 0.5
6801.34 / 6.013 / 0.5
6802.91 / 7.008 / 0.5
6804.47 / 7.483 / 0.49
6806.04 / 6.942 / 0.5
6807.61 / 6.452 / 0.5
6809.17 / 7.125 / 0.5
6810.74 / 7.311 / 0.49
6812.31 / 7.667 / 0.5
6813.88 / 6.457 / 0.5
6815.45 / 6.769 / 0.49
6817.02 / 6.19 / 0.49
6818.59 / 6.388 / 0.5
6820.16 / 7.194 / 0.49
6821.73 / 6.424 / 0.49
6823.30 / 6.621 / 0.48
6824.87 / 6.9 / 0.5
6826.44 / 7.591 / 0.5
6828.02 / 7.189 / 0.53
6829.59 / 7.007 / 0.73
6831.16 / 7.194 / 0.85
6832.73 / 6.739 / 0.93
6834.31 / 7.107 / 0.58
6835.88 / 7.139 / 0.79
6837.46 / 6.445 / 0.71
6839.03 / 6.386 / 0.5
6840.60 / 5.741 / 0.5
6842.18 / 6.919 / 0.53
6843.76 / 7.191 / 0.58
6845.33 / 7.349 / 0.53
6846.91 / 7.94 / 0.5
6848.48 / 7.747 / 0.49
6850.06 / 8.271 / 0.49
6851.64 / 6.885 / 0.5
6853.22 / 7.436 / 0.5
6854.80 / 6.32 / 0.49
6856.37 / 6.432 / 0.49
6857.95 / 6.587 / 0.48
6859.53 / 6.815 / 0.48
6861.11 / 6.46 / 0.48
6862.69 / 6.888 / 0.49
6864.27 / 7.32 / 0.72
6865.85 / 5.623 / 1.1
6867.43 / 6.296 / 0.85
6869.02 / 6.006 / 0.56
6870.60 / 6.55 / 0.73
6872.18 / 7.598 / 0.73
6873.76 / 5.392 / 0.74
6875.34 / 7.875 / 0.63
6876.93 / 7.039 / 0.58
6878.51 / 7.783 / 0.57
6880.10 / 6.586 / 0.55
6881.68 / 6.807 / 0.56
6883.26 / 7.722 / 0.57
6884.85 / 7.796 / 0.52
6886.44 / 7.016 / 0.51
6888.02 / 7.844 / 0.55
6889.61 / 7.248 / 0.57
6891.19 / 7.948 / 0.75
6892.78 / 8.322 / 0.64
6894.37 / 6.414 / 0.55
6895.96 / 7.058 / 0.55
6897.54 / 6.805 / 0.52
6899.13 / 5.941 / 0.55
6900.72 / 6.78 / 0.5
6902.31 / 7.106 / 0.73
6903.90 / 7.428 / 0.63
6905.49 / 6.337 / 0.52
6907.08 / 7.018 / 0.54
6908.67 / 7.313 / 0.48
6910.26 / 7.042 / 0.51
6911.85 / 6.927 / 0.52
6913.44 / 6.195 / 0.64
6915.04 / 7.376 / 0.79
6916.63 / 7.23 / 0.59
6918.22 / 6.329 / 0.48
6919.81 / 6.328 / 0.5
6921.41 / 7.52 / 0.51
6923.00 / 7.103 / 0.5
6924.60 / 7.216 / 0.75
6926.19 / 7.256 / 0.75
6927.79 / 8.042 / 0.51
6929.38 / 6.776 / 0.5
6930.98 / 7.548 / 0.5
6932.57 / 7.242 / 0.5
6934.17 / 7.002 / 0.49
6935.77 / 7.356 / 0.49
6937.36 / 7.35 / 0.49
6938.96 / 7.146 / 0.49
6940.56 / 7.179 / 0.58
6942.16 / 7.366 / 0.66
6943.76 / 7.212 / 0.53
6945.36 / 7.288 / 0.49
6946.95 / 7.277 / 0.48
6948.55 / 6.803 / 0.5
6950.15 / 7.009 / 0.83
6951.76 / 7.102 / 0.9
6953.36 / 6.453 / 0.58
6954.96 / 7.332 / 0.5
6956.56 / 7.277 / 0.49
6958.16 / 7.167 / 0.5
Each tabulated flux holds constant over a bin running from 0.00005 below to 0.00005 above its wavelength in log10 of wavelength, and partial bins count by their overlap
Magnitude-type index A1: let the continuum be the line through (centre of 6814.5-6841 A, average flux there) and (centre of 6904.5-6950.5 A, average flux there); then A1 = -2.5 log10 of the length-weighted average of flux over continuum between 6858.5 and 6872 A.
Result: 0.06 mag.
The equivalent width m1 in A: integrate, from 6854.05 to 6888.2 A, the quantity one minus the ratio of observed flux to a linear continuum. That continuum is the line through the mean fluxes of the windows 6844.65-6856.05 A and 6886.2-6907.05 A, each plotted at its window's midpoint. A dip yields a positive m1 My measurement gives 2.0 A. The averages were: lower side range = 7.38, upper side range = 7.1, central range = 6.84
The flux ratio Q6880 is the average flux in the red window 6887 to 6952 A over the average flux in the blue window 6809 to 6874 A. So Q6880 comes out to 1.04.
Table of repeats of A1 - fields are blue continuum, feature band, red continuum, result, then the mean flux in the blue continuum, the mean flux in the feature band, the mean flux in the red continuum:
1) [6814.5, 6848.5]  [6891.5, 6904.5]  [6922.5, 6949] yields 0.018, 6.9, 7.01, 7.25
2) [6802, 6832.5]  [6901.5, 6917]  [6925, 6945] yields 0.034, 6.94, 6.99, 7.29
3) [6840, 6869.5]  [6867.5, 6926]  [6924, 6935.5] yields 0.014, 6.87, 7.02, 7.3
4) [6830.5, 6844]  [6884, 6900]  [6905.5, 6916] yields -0.054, 6.74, 7.24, 6.93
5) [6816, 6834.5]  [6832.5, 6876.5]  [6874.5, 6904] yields 0.030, 6.87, 6.84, 7.23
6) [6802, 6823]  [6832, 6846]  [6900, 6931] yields 0.021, 6.87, 6.77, 7.03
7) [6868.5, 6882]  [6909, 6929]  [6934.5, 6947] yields 0.013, 6.87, 7.05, 7.26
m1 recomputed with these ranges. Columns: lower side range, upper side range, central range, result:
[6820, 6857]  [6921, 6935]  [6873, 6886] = 0.0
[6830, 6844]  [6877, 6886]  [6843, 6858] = -0.7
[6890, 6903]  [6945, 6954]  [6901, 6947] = -0.6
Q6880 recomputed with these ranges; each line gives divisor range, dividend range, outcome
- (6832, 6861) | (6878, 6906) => 1.03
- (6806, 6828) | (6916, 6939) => 1.04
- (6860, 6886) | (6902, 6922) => 1.01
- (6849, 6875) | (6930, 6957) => 1.07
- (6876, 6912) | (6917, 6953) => 1.00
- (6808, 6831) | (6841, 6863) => 1.02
